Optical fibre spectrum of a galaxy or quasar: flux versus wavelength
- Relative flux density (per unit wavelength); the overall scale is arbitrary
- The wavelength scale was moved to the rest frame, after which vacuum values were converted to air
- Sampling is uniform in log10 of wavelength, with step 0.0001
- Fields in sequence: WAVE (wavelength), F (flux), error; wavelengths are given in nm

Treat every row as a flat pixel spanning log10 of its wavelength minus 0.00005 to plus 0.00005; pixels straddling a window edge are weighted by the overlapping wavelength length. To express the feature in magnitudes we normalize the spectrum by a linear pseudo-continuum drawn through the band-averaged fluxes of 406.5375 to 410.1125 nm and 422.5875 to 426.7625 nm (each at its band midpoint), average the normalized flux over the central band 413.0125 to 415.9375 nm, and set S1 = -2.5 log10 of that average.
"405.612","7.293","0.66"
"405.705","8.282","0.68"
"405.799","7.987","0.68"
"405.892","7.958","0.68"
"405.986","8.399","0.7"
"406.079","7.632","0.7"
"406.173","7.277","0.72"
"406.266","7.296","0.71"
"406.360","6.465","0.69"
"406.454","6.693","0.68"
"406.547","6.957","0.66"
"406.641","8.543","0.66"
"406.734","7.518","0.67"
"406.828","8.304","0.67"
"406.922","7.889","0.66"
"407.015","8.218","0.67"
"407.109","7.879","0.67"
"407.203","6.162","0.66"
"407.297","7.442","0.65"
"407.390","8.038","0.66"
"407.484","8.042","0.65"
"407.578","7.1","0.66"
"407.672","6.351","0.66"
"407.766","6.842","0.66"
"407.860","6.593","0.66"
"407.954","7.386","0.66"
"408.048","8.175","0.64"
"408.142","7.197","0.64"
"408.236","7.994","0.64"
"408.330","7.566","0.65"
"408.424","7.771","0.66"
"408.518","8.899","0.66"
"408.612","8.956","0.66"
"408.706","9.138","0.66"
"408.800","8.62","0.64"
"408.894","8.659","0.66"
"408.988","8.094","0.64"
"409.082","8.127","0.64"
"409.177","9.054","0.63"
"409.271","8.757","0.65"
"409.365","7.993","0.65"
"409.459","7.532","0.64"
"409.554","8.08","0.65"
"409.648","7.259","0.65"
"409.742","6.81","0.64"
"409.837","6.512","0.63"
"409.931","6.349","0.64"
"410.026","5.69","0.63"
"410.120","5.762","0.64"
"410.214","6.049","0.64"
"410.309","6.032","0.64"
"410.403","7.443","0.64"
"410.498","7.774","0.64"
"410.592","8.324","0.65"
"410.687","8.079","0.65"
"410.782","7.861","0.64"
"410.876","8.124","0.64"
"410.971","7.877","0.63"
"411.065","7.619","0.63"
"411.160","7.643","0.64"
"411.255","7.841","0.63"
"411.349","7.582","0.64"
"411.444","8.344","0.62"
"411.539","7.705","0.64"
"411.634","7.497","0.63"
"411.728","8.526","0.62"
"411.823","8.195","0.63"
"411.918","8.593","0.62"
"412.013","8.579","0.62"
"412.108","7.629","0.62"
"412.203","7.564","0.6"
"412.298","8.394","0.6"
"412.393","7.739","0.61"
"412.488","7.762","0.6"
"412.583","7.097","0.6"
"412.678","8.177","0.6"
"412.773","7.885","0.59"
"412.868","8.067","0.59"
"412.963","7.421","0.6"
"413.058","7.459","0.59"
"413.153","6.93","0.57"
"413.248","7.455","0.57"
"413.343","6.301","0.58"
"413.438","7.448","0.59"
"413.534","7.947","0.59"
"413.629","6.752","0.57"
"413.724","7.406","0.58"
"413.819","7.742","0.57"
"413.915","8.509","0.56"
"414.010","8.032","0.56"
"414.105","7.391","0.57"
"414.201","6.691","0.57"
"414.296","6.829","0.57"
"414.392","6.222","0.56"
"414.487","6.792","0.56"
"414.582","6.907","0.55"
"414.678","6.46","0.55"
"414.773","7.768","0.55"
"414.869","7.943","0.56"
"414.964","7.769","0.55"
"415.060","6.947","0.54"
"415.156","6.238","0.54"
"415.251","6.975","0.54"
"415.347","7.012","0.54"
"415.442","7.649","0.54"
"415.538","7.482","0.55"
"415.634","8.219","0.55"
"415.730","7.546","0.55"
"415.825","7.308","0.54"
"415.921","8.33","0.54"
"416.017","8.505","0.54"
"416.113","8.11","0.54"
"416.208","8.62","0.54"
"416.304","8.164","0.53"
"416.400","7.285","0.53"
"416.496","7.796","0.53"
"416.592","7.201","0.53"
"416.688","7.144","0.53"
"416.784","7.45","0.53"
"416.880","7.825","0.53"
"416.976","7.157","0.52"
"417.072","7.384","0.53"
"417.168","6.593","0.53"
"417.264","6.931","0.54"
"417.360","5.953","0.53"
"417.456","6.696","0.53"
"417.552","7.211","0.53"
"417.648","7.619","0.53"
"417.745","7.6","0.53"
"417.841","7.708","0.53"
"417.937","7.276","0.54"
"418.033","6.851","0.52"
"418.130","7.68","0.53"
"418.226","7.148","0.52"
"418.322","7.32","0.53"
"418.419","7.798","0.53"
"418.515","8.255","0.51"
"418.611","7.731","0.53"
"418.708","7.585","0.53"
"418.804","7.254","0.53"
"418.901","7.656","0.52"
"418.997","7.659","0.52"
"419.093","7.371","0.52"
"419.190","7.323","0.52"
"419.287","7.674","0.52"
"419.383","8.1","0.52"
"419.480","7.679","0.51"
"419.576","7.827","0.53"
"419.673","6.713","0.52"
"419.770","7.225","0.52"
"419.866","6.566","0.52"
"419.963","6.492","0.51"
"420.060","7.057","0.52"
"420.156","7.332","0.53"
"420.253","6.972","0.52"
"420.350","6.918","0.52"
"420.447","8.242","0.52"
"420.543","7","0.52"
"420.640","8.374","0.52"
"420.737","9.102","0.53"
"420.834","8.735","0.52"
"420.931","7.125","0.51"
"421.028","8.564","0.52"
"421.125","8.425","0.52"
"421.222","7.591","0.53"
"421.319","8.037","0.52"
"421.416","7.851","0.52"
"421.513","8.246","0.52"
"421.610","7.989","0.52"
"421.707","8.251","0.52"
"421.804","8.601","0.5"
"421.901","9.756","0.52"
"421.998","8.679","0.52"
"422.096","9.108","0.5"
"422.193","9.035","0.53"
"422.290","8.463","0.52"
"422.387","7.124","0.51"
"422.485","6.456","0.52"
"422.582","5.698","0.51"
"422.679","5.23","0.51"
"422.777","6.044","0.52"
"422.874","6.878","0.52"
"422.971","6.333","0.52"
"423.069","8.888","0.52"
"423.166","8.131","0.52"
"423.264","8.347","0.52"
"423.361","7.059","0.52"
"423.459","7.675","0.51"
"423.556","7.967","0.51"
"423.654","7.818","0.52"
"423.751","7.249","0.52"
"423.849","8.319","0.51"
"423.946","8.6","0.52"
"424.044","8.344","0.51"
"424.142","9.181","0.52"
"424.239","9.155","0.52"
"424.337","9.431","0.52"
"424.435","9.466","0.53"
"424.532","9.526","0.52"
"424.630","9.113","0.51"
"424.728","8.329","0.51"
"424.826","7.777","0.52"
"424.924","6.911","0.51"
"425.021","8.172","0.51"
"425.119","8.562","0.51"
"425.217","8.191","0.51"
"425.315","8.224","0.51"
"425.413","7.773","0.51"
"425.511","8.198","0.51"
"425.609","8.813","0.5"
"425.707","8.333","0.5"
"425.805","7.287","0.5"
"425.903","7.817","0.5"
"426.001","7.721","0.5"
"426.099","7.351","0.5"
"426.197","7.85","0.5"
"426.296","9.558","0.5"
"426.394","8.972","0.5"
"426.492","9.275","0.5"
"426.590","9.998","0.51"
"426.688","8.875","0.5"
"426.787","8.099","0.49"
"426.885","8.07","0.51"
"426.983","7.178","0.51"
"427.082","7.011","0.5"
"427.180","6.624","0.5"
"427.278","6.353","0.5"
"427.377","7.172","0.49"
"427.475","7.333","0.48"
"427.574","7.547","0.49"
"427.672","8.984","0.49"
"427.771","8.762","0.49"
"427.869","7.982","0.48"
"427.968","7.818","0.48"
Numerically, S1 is 0.08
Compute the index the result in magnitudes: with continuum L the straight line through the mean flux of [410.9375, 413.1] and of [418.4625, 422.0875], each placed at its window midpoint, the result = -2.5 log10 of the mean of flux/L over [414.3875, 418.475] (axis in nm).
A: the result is 0.07 mag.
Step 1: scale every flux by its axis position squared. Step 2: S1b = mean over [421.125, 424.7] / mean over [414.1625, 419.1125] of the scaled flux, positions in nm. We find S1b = 1.12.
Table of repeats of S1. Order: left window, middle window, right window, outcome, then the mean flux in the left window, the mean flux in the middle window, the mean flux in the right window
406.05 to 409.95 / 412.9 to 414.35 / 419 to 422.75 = 0.05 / 7.68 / 7.36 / 7.7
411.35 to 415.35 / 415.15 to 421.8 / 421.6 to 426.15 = 0.03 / 7.51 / 7.56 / 8.03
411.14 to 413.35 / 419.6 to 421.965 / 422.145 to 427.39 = 0.01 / 7.79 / 7.81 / 7.97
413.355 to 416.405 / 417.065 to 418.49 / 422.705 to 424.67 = 0.07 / 7.46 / 7.2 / 8.14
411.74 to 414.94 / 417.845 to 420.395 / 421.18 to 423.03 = 0.04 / 7.53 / 7.37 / 7.66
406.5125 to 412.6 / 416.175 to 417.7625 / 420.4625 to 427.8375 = 0.08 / 7.7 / 7.31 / 8.06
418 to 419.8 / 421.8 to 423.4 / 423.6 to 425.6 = 0.07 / 7.52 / 7.61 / 8.42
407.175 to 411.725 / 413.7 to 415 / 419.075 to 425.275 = 0.06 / 7.61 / 7.31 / 7.89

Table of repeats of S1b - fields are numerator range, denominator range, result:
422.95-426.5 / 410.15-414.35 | 1.15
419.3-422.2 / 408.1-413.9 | 1.08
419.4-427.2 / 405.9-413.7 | 1.11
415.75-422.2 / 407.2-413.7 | 1.05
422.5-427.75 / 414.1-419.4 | 1.12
